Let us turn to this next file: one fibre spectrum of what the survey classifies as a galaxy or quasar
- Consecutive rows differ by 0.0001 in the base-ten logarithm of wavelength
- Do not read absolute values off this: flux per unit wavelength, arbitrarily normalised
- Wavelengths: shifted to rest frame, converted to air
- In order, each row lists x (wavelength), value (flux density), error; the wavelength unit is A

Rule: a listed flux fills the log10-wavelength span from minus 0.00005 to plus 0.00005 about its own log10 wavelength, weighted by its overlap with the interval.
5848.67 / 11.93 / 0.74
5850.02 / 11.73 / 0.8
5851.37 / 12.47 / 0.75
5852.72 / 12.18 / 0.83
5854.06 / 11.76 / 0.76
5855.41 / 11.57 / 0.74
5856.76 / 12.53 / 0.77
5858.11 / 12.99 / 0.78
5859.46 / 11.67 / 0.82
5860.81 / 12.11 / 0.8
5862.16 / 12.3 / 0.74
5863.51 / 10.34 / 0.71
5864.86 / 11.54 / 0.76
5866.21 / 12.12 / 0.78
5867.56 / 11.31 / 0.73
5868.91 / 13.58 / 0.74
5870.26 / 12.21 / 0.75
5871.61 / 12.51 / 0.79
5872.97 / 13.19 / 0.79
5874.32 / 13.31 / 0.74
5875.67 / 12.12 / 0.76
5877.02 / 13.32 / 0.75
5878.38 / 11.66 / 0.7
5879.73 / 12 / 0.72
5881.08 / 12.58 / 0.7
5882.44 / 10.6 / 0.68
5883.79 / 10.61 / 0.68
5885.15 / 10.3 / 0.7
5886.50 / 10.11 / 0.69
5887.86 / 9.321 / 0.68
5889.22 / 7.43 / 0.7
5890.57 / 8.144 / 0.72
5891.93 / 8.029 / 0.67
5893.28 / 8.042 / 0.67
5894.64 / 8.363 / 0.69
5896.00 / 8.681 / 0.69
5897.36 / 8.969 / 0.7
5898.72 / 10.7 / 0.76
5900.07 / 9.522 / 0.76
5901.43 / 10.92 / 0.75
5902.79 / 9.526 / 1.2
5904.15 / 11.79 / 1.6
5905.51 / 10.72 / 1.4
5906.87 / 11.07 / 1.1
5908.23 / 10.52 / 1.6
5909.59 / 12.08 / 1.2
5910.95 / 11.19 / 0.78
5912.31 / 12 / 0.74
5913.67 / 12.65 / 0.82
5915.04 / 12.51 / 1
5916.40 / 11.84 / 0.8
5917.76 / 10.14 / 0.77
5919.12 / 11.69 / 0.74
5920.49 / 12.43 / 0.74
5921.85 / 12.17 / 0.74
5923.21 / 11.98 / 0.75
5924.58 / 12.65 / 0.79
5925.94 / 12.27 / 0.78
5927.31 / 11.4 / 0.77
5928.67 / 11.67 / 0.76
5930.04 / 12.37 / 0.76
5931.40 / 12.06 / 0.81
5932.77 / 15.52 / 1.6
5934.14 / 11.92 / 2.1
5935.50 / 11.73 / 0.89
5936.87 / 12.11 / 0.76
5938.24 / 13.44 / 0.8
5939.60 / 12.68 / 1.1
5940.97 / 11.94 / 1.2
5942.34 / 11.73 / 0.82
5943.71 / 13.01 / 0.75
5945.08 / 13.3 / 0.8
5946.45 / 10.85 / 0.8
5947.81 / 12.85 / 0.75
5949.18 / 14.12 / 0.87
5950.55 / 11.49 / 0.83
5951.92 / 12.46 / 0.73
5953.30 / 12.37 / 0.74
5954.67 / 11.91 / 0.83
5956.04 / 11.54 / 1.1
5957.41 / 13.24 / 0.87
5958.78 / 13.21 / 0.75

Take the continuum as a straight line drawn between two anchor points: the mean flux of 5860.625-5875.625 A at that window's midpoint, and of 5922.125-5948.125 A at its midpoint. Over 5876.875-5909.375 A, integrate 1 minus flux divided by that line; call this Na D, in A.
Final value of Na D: 5.80 A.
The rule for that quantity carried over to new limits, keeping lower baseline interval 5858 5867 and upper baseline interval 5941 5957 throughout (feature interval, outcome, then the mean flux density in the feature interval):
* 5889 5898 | 2.8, 8.28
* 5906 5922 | 0.6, 11.7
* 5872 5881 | -0.5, 12.6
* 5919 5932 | 0.1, 12.1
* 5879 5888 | 0.8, 10.9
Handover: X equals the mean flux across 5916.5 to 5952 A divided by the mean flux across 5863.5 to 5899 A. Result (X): 1.1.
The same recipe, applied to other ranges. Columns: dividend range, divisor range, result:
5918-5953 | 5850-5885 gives 1.02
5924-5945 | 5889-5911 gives 1.28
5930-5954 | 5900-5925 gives 1.09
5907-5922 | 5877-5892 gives 1.14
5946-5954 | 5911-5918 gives 1.04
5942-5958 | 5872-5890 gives 1.10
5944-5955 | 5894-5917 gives 1.16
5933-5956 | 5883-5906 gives 1.31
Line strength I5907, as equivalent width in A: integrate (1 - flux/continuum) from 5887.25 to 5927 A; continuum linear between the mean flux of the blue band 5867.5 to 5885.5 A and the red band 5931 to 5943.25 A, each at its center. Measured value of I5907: 5.7 A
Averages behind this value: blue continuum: 12.2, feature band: 10.6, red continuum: 12.6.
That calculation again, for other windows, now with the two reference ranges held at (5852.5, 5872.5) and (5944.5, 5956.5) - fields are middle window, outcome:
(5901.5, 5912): 1.0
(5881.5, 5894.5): 3.1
